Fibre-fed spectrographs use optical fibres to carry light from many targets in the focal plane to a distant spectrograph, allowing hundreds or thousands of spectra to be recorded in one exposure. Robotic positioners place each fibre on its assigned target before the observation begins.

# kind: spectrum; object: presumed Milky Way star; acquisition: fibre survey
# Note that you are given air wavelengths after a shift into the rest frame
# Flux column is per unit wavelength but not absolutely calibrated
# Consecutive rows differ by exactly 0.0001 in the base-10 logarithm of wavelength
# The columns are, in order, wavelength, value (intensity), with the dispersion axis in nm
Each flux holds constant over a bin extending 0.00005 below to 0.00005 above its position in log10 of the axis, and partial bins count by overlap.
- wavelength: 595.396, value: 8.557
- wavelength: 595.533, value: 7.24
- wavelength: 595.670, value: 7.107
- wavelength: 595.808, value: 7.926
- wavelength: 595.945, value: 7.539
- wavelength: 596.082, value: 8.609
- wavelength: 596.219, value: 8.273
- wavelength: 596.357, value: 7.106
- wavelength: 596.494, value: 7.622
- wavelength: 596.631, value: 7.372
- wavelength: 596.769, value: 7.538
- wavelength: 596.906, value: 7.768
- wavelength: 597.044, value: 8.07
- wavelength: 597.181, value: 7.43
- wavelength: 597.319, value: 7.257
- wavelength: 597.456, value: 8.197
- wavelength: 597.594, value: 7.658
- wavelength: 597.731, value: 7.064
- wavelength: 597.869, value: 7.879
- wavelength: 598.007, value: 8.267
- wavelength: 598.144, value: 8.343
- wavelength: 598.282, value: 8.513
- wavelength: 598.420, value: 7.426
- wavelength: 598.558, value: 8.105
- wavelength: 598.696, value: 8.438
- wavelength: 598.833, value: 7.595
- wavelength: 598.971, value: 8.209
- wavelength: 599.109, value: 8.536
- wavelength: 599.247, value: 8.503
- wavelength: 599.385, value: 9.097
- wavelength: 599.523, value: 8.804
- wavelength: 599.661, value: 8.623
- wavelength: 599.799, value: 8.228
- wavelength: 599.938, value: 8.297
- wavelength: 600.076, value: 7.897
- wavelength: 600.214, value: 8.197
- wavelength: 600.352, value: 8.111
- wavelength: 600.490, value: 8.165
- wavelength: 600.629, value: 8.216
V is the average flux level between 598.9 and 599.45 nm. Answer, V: 8.58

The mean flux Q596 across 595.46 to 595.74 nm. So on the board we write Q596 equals 7.18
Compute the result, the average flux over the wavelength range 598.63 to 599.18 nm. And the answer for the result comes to 8.2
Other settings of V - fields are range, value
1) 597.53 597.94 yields 7.53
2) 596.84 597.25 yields 7.75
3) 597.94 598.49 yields 8.14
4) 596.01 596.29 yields 8.42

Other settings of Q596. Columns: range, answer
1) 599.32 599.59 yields 8.95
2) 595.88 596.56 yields 7.83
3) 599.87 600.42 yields 8.13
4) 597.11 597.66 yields 7.64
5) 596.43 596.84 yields 7.51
